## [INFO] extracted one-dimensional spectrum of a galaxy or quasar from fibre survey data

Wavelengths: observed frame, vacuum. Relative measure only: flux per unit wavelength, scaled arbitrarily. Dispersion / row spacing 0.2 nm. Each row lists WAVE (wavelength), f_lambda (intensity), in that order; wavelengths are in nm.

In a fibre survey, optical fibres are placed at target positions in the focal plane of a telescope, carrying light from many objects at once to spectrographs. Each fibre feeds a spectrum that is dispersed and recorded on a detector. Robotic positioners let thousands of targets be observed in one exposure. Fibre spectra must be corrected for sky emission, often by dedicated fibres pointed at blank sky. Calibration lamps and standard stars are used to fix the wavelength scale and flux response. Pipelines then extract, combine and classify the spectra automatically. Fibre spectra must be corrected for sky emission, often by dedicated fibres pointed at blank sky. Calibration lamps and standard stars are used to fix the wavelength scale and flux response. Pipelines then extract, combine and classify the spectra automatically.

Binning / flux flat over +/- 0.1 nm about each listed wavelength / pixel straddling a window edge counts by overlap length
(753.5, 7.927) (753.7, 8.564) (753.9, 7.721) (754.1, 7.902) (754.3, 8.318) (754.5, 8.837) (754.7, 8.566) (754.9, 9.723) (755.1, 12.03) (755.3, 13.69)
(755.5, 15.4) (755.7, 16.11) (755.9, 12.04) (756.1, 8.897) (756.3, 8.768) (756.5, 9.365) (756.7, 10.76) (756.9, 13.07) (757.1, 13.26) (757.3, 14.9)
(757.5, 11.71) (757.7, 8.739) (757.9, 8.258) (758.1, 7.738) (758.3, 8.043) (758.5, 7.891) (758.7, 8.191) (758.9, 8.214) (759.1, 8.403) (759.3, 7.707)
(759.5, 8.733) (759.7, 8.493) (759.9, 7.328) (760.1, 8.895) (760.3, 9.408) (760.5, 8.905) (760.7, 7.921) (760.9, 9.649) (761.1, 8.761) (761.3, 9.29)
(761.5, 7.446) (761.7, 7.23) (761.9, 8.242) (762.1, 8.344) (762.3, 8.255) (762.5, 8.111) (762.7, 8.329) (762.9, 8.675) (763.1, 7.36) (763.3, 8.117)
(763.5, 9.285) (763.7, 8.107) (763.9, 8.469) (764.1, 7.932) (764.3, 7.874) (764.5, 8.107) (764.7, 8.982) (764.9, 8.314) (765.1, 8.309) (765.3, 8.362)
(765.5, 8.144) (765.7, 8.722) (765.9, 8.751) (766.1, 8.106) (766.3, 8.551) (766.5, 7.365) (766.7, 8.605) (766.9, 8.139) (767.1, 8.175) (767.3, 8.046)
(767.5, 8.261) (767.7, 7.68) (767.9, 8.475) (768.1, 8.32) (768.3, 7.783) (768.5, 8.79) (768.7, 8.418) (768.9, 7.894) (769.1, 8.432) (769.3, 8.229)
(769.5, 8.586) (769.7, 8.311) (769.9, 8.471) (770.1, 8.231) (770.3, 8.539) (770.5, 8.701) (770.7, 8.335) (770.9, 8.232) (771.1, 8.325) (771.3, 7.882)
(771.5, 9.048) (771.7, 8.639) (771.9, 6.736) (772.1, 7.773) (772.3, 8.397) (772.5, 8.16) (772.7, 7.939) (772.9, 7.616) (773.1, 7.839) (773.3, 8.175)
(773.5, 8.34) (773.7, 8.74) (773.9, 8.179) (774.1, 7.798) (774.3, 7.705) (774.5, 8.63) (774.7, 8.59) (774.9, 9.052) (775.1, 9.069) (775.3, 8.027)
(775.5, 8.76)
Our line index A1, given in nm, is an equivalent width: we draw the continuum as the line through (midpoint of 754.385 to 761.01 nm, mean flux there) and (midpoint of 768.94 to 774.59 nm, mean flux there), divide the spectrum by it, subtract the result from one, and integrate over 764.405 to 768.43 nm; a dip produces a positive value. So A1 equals 0.281 nm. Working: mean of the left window 9.98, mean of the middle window 8.26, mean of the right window 8.21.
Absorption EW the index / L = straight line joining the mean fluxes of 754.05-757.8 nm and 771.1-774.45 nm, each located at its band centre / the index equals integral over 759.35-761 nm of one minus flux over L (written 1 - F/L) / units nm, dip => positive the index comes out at 0.28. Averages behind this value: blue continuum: 11.2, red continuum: 8.08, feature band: 8.64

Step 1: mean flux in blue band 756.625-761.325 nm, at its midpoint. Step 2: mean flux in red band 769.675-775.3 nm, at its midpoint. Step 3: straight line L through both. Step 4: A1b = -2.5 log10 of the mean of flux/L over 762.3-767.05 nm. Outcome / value 0.07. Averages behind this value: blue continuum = 9.34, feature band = 8.29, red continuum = 8.26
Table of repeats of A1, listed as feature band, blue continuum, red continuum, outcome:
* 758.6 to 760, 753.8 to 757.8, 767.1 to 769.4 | 0.282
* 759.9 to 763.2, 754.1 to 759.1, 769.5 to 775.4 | 0.460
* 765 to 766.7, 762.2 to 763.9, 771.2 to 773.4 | -0.020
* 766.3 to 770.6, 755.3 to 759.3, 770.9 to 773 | 0.186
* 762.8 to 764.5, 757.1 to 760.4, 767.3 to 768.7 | 0.077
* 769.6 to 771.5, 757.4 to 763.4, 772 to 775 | -0.030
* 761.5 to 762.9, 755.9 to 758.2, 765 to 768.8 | 0.191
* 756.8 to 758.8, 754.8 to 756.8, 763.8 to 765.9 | 0.146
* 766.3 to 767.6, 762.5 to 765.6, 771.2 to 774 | 0.014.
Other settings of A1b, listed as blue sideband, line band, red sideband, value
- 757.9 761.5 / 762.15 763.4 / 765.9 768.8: 0.02 mag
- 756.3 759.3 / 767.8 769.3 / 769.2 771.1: 0.04 mag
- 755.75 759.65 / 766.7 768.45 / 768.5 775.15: 0.07 mag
